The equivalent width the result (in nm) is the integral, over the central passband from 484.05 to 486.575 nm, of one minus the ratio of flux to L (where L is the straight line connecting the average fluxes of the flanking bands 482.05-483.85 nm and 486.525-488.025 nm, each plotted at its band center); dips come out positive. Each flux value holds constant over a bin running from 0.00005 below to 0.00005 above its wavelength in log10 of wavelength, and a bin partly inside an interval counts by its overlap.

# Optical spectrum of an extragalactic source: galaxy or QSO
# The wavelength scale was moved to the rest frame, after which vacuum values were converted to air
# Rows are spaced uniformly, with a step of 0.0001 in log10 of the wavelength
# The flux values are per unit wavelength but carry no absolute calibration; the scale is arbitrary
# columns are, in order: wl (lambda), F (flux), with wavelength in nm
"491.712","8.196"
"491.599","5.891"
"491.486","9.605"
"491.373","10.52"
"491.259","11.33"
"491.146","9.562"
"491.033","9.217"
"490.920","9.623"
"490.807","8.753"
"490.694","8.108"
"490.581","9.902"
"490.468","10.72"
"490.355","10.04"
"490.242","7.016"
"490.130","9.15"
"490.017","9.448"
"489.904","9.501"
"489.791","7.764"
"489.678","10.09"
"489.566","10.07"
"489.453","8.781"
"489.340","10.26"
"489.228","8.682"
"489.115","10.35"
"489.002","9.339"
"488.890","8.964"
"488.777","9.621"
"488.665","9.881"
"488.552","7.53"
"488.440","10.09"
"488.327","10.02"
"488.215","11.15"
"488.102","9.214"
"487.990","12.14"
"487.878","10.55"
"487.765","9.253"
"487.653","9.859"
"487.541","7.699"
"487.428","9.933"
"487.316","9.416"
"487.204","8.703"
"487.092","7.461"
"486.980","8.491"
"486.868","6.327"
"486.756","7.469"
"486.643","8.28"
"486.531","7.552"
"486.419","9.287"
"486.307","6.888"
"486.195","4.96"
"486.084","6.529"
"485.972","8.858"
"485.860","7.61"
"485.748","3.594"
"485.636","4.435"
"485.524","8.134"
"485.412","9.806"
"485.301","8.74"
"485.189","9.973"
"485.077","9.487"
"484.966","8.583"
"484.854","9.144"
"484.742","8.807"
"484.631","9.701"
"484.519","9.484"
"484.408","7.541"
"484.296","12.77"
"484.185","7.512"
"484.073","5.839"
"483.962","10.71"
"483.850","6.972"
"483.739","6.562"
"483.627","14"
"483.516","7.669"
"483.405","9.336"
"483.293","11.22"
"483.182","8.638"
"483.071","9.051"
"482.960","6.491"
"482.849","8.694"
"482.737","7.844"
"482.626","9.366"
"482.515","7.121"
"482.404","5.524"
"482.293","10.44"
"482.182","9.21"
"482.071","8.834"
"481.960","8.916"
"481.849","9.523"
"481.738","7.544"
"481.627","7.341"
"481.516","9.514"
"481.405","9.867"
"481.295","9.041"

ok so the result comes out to 0.19 nm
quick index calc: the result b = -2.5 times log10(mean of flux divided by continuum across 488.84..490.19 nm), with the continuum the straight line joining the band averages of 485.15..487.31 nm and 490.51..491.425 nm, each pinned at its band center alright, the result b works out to -0.044 mag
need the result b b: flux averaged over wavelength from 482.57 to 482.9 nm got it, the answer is 8.62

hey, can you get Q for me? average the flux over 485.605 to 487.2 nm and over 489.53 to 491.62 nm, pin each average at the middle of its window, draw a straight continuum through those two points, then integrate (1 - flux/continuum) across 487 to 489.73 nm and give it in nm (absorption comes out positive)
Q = -0.47 nm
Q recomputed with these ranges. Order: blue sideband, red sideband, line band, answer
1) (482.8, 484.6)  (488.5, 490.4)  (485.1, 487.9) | 0.334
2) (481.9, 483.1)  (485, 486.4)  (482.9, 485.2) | -0.321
